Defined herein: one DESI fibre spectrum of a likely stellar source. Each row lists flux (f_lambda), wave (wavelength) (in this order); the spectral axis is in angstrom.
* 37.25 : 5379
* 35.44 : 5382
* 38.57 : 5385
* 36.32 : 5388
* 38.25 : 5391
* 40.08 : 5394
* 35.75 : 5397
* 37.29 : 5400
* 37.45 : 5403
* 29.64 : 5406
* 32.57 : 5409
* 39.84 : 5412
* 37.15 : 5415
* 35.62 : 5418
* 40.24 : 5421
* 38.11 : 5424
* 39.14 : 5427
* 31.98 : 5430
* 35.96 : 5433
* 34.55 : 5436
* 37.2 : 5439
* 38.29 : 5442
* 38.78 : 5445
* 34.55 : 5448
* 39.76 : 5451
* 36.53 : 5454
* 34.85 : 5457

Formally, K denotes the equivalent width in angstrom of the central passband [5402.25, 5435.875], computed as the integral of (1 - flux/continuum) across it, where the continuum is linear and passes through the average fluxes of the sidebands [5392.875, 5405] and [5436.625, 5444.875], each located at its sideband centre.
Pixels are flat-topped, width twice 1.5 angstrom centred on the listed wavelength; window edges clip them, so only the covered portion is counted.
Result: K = 1.2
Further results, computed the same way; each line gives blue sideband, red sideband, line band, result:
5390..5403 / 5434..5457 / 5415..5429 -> -0.2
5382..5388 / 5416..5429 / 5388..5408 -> 0.6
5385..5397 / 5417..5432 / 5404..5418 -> 0.9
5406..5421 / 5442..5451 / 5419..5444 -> -0.1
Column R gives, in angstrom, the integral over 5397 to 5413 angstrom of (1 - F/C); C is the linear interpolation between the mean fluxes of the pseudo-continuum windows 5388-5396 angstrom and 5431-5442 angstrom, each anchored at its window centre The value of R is 1.0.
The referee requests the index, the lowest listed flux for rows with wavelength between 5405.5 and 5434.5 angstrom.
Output 29.64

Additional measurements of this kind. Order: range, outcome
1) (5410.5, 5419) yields 35.62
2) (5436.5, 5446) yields 37.2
